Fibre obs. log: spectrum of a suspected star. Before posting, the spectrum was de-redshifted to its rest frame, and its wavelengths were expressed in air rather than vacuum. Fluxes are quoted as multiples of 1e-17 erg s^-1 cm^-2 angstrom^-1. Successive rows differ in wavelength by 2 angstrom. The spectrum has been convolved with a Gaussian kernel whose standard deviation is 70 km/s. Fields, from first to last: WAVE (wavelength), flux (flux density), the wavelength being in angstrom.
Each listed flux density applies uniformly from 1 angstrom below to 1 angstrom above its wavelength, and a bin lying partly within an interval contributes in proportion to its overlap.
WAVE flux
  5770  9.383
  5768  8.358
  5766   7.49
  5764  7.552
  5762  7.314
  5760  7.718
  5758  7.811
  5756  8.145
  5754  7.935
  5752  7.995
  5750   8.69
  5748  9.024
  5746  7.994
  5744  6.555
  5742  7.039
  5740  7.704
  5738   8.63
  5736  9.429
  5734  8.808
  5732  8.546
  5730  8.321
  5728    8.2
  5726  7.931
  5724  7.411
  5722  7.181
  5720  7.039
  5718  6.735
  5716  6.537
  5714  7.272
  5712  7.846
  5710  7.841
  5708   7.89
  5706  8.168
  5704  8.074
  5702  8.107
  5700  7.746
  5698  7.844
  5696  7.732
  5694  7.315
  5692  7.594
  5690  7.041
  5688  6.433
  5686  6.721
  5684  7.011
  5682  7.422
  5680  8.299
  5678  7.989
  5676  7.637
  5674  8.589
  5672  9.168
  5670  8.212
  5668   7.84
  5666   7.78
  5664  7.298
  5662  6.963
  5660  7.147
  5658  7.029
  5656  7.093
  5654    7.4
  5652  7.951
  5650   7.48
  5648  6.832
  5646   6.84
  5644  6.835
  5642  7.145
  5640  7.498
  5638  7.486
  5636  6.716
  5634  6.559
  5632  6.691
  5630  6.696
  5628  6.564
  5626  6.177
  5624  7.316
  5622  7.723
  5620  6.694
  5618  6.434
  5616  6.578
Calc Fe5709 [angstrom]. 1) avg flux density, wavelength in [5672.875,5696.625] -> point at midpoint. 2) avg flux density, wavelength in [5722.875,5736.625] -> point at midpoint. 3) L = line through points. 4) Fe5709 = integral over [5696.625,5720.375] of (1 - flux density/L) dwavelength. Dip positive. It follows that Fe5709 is 0.96 angstrom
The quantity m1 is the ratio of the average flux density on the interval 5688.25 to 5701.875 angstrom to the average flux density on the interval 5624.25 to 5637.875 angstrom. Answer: 1.13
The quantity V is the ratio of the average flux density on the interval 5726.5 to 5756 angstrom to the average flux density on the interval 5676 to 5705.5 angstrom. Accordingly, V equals 1.1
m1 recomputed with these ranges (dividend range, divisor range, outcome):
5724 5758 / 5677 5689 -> 1.11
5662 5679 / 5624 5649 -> 1.17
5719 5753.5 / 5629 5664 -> 1.13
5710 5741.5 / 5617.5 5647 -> 1.13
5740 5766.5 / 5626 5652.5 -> 1.12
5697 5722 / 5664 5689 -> 0.98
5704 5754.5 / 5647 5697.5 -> 1.05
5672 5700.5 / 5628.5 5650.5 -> 1.09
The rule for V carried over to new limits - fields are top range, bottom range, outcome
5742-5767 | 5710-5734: 1.03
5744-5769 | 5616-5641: 1.16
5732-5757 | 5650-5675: 1.06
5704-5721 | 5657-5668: 1.02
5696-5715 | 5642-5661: 1.09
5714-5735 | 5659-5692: 1.01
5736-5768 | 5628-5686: 1.07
